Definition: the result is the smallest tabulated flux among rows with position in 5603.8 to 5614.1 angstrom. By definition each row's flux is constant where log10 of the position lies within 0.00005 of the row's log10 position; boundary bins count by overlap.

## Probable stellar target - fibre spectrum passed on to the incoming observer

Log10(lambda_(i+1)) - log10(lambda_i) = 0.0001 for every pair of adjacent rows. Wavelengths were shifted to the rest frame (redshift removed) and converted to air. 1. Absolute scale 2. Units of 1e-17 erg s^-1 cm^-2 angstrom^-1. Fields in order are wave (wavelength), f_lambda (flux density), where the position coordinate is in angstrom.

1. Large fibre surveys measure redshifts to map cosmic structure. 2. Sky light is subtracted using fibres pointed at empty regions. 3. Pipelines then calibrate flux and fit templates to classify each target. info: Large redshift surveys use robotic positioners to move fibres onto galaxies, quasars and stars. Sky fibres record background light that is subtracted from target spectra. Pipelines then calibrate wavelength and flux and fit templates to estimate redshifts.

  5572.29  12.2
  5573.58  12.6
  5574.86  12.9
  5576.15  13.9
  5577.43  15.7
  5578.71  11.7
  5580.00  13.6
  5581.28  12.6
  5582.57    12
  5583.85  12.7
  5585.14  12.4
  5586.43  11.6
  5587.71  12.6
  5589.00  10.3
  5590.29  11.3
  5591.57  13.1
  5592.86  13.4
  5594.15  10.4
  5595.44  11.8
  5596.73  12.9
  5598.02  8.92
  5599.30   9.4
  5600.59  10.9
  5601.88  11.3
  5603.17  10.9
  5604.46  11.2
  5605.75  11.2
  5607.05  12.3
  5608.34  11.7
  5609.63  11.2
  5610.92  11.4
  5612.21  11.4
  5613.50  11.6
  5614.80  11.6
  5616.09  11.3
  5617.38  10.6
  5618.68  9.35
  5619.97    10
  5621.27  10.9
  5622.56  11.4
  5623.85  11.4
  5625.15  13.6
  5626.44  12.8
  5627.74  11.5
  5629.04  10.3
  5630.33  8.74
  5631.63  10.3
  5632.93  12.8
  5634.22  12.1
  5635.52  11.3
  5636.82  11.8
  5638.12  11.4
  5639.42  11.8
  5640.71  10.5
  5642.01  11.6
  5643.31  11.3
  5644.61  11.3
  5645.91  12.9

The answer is 11.2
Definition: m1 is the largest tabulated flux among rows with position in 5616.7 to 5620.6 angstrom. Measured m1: 10.6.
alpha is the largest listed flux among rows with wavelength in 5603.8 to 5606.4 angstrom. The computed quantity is 11.2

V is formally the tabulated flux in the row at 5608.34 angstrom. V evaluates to 11.7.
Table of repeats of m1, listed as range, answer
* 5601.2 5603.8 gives 11.3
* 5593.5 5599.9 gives 12.9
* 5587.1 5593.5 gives 13.4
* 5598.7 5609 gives 12.3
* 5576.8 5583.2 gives 15.7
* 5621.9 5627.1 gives 13.6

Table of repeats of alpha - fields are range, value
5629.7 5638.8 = 12.8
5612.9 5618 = 11.6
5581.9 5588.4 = 12.7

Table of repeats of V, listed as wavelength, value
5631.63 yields 10.3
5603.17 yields 10.9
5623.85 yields 11.4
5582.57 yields 12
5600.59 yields 10.9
